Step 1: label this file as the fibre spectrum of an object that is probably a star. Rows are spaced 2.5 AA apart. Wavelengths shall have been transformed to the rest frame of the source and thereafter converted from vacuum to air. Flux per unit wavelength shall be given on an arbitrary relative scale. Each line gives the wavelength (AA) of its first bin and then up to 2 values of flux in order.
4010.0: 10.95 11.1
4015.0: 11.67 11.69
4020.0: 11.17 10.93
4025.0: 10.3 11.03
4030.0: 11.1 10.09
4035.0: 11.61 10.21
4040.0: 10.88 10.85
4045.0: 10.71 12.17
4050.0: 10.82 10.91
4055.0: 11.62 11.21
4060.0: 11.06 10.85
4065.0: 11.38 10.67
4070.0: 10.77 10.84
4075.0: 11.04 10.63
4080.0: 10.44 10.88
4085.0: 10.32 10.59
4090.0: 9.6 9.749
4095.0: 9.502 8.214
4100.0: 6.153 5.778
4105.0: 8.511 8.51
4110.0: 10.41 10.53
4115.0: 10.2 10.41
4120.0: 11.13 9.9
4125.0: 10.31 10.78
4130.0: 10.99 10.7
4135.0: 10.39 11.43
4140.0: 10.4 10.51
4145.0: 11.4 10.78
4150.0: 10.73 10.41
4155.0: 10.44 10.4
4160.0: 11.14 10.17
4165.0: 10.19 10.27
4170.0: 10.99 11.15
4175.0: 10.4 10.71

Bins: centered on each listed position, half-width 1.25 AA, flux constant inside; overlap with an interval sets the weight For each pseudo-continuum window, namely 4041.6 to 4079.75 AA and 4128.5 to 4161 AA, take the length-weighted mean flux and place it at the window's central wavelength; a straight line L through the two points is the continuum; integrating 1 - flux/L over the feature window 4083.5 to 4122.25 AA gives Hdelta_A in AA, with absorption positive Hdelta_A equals 5.5 AA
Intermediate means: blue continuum 11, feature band 9.33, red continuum 10.7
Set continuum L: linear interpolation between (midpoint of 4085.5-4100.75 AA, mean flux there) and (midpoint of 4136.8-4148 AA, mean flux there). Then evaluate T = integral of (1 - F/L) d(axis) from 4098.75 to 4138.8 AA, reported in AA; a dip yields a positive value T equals 1.3 AA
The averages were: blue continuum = 9.13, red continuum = 10.9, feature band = 9.76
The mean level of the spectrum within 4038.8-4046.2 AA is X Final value 10.8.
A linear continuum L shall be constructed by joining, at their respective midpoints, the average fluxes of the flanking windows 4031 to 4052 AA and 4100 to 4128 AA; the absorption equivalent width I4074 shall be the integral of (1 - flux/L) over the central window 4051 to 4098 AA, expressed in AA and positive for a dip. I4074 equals -1.38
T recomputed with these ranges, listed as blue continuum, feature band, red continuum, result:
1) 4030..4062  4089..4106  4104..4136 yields 3.7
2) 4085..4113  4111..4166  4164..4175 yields -4.2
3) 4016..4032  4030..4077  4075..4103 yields -3.2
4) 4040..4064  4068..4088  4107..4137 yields 0.3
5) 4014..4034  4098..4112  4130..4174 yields 3.6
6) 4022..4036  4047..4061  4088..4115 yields -1.6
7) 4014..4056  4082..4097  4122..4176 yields 1.2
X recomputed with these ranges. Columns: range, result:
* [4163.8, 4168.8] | 10.2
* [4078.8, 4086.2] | 10.5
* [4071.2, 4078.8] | 10.8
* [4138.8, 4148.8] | 10.8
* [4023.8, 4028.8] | 10.7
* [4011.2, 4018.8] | 11.5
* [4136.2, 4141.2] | 10.9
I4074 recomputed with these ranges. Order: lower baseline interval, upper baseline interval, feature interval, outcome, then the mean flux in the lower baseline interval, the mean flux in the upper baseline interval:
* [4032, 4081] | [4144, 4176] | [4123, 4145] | 0.0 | 11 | 10.6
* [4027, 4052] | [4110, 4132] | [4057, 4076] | -0.3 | 10.9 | 10.5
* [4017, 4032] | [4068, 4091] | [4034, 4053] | -0.3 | 11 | 10.6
